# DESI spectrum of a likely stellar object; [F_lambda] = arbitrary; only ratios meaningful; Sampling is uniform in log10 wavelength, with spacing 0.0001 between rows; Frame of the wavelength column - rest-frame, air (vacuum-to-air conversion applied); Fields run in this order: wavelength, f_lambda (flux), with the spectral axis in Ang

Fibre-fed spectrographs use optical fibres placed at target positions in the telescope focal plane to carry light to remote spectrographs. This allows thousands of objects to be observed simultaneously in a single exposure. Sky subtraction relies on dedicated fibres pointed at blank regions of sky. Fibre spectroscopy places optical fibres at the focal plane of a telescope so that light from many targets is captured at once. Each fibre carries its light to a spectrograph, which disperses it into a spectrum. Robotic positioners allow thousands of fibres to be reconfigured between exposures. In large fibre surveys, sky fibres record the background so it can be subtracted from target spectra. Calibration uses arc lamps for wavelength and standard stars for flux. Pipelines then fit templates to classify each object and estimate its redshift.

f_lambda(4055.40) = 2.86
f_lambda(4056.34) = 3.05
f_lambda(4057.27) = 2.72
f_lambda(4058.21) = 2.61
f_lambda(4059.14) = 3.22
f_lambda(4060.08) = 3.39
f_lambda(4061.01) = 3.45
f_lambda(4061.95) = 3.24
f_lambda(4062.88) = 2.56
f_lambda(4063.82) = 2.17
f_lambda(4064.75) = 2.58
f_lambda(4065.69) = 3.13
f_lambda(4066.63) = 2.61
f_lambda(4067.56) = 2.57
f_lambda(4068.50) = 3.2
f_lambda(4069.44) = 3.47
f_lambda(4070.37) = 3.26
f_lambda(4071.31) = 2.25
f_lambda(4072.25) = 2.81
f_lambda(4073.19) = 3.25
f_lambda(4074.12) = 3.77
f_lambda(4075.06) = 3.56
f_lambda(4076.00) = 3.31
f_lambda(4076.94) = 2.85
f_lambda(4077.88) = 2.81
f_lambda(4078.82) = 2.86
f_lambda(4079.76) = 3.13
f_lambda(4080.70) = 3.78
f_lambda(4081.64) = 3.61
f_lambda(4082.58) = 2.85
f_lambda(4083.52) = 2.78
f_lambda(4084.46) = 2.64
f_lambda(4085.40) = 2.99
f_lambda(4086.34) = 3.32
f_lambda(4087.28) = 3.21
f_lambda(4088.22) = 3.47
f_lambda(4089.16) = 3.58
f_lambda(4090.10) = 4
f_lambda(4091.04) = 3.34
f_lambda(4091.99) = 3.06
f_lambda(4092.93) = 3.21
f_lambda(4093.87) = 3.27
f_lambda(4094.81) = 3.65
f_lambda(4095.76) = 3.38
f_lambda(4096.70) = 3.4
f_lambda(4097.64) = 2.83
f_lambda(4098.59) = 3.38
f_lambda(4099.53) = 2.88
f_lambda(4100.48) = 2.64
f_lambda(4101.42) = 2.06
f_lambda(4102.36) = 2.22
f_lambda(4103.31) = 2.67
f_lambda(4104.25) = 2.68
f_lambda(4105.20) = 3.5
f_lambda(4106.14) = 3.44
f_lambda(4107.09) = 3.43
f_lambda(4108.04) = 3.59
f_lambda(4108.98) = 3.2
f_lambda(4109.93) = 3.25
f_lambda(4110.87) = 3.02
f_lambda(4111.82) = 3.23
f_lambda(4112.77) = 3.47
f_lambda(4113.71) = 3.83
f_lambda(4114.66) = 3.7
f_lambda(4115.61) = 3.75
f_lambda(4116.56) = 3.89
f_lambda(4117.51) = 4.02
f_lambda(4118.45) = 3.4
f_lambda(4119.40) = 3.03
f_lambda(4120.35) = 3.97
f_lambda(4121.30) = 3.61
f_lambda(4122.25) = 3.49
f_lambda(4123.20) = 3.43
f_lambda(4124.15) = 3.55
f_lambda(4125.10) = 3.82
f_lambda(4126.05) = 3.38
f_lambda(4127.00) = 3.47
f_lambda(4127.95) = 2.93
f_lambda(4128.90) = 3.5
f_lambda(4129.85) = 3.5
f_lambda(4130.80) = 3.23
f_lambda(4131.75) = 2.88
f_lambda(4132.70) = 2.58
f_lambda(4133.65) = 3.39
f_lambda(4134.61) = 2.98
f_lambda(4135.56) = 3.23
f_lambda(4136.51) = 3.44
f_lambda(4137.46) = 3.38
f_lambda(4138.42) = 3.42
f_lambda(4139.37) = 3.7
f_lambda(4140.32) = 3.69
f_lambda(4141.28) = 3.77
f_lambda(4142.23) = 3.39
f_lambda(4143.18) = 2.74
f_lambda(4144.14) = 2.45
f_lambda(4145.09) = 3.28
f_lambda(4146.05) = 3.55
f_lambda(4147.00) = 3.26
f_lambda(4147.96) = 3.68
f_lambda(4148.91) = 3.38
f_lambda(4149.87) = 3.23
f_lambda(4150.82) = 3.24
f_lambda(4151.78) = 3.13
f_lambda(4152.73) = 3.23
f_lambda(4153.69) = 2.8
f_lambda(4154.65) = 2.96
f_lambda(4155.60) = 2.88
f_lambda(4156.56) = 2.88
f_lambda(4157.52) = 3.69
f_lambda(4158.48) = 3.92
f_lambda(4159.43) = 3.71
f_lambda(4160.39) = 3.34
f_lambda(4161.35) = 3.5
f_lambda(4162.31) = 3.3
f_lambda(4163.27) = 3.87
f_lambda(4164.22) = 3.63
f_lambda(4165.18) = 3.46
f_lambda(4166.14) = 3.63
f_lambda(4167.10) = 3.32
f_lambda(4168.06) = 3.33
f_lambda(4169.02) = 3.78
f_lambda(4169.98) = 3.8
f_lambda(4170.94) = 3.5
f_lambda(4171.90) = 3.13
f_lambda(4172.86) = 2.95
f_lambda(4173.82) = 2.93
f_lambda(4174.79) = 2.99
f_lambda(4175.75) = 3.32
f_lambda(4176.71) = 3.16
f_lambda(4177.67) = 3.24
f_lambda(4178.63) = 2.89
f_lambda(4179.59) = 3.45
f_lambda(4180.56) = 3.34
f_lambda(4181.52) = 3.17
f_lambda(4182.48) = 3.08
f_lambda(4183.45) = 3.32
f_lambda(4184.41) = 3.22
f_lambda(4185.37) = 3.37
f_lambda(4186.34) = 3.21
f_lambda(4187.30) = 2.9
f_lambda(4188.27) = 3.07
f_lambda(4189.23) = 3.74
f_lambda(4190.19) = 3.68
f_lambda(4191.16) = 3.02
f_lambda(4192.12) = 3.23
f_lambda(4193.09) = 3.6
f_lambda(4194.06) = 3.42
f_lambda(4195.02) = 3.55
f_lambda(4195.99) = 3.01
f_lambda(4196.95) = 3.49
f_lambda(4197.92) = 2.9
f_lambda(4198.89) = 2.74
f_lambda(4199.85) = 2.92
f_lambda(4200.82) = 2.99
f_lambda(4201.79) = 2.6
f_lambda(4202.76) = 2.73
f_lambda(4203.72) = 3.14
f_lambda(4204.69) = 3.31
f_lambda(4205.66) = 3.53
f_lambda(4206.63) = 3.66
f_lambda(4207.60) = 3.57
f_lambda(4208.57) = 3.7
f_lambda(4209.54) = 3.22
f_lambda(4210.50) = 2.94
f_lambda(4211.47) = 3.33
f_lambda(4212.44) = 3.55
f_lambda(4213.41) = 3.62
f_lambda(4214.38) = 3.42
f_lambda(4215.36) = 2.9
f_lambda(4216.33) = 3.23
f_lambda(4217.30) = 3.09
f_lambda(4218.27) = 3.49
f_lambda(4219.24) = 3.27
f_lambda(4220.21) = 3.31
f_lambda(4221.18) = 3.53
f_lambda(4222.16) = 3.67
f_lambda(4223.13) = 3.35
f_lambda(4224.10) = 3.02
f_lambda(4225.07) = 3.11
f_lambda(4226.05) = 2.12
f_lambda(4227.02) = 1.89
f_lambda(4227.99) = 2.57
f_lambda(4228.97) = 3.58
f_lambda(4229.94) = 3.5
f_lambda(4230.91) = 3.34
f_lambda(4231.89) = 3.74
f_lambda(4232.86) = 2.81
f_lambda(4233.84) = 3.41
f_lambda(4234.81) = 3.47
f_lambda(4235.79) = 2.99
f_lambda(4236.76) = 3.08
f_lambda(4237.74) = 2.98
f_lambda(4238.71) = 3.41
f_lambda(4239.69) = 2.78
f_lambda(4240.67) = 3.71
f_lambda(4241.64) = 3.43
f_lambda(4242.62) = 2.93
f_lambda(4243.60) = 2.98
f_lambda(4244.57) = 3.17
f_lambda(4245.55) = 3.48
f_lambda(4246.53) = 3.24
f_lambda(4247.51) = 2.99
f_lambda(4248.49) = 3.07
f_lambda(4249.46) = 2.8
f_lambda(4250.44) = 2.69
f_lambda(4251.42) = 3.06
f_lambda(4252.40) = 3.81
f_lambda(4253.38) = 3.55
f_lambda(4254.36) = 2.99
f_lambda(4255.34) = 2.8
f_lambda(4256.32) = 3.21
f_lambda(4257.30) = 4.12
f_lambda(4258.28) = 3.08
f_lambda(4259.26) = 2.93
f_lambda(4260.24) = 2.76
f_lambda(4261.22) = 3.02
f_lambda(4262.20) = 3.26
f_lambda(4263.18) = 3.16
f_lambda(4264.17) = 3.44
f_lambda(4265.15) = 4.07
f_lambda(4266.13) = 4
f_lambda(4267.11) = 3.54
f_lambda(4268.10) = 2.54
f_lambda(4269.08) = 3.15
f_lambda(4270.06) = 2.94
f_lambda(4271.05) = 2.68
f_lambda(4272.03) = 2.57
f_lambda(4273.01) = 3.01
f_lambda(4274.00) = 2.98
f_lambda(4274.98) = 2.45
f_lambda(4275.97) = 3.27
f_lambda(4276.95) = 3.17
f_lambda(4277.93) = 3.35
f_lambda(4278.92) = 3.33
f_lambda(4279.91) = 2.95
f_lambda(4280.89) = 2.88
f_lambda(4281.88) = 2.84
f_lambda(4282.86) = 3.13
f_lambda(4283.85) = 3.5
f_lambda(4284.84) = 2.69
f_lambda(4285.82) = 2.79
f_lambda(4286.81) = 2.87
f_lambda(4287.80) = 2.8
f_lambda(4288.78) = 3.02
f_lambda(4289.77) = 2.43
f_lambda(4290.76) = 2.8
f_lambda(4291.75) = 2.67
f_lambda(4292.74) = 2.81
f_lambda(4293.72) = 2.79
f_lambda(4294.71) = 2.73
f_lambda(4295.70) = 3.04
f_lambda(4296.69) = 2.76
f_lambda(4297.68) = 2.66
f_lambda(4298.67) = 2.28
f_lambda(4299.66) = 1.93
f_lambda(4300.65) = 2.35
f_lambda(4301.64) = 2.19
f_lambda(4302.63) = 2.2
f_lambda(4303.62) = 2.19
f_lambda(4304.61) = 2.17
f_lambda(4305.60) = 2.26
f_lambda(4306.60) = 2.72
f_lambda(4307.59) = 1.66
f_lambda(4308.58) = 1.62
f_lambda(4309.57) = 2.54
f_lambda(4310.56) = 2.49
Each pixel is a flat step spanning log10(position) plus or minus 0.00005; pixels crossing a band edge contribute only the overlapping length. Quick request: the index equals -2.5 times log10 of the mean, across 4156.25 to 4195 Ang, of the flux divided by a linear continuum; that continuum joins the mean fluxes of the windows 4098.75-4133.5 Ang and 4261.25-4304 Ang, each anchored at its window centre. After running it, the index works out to -0.07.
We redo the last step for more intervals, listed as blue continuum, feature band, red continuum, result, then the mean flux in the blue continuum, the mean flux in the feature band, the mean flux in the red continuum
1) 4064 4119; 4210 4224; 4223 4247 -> -0.067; 3.19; 3.33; 3.12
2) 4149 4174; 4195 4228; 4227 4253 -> 0.027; 3.36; 3.16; 3.17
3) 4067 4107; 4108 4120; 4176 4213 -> -0.113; 3.12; 3.49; 3.24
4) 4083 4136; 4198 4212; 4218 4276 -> 0.009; 3.27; 3.16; 3.15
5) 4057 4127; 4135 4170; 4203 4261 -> -0.055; 3.2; 3.37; 3.21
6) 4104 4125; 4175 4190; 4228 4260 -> 0.034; 3.49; 3.24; 3.21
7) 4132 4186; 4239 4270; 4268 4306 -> -0.116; 3.3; 3.22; 2.75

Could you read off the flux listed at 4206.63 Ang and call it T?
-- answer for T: 3.66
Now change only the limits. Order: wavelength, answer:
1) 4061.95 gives 3.24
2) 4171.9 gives 3.13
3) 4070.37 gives 3.26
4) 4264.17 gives 3.44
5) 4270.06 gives 2.94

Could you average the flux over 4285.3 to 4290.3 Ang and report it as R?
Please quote 2.78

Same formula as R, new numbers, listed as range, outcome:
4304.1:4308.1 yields 2.2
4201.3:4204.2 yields 2.83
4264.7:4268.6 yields 3.53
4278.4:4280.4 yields 3.13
